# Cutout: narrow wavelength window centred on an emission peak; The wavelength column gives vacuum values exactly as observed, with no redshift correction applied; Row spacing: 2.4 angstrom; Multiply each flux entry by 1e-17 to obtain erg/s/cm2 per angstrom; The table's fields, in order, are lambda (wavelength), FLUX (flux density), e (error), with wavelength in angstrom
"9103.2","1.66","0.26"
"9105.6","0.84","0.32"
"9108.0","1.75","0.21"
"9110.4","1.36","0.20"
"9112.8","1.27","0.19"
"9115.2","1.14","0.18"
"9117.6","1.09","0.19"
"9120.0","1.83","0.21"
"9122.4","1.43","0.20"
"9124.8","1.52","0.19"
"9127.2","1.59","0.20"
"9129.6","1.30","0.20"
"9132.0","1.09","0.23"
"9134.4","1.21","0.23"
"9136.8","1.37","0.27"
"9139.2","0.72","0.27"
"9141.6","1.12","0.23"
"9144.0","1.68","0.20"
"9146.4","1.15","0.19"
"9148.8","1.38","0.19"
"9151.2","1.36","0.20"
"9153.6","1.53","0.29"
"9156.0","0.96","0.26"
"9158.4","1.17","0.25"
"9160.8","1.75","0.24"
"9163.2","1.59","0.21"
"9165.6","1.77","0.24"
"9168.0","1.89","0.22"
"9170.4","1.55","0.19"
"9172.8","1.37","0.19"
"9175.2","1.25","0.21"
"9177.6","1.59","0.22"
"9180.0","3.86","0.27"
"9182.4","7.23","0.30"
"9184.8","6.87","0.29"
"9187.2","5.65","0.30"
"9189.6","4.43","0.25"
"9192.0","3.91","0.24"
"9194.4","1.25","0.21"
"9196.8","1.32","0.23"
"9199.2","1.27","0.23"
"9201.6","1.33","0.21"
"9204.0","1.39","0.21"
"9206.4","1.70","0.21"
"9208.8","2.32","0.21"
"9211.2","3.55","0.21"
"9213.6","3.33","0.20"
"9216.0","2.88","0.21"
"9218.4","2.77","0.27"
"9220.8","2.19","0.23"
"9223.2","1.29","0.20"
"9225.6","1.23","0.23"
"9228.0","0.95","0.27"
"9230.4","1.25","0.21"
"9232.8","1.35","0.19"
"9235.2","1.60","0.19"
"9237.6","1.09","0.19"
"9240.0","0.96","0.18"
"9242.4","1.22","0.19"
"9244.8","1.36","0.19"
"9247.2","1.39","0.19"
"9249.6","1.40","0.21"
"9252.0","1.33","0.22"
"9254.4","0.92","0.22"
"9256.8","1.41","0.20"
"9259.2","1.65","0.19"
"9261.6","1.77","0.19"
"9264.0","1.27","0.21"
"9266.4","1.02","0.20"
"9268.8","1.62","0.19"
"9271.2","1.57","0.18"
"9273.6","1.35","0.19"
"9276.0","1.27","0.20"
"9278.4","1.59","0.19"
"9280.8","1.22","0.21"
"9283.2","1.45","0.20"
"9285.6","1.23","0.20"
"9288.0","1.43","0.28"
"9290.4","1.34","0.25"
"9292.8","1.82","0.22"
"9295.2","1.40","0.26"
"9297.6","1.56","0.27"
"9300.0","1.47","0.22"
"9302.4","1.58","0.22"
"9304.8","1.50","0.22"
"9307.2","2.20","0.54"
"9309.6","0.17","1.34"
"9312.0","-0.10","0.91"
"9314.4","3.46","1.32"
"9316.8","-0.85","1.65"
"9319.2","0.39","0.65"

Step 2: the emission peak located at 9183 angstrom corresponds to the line H-alpha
